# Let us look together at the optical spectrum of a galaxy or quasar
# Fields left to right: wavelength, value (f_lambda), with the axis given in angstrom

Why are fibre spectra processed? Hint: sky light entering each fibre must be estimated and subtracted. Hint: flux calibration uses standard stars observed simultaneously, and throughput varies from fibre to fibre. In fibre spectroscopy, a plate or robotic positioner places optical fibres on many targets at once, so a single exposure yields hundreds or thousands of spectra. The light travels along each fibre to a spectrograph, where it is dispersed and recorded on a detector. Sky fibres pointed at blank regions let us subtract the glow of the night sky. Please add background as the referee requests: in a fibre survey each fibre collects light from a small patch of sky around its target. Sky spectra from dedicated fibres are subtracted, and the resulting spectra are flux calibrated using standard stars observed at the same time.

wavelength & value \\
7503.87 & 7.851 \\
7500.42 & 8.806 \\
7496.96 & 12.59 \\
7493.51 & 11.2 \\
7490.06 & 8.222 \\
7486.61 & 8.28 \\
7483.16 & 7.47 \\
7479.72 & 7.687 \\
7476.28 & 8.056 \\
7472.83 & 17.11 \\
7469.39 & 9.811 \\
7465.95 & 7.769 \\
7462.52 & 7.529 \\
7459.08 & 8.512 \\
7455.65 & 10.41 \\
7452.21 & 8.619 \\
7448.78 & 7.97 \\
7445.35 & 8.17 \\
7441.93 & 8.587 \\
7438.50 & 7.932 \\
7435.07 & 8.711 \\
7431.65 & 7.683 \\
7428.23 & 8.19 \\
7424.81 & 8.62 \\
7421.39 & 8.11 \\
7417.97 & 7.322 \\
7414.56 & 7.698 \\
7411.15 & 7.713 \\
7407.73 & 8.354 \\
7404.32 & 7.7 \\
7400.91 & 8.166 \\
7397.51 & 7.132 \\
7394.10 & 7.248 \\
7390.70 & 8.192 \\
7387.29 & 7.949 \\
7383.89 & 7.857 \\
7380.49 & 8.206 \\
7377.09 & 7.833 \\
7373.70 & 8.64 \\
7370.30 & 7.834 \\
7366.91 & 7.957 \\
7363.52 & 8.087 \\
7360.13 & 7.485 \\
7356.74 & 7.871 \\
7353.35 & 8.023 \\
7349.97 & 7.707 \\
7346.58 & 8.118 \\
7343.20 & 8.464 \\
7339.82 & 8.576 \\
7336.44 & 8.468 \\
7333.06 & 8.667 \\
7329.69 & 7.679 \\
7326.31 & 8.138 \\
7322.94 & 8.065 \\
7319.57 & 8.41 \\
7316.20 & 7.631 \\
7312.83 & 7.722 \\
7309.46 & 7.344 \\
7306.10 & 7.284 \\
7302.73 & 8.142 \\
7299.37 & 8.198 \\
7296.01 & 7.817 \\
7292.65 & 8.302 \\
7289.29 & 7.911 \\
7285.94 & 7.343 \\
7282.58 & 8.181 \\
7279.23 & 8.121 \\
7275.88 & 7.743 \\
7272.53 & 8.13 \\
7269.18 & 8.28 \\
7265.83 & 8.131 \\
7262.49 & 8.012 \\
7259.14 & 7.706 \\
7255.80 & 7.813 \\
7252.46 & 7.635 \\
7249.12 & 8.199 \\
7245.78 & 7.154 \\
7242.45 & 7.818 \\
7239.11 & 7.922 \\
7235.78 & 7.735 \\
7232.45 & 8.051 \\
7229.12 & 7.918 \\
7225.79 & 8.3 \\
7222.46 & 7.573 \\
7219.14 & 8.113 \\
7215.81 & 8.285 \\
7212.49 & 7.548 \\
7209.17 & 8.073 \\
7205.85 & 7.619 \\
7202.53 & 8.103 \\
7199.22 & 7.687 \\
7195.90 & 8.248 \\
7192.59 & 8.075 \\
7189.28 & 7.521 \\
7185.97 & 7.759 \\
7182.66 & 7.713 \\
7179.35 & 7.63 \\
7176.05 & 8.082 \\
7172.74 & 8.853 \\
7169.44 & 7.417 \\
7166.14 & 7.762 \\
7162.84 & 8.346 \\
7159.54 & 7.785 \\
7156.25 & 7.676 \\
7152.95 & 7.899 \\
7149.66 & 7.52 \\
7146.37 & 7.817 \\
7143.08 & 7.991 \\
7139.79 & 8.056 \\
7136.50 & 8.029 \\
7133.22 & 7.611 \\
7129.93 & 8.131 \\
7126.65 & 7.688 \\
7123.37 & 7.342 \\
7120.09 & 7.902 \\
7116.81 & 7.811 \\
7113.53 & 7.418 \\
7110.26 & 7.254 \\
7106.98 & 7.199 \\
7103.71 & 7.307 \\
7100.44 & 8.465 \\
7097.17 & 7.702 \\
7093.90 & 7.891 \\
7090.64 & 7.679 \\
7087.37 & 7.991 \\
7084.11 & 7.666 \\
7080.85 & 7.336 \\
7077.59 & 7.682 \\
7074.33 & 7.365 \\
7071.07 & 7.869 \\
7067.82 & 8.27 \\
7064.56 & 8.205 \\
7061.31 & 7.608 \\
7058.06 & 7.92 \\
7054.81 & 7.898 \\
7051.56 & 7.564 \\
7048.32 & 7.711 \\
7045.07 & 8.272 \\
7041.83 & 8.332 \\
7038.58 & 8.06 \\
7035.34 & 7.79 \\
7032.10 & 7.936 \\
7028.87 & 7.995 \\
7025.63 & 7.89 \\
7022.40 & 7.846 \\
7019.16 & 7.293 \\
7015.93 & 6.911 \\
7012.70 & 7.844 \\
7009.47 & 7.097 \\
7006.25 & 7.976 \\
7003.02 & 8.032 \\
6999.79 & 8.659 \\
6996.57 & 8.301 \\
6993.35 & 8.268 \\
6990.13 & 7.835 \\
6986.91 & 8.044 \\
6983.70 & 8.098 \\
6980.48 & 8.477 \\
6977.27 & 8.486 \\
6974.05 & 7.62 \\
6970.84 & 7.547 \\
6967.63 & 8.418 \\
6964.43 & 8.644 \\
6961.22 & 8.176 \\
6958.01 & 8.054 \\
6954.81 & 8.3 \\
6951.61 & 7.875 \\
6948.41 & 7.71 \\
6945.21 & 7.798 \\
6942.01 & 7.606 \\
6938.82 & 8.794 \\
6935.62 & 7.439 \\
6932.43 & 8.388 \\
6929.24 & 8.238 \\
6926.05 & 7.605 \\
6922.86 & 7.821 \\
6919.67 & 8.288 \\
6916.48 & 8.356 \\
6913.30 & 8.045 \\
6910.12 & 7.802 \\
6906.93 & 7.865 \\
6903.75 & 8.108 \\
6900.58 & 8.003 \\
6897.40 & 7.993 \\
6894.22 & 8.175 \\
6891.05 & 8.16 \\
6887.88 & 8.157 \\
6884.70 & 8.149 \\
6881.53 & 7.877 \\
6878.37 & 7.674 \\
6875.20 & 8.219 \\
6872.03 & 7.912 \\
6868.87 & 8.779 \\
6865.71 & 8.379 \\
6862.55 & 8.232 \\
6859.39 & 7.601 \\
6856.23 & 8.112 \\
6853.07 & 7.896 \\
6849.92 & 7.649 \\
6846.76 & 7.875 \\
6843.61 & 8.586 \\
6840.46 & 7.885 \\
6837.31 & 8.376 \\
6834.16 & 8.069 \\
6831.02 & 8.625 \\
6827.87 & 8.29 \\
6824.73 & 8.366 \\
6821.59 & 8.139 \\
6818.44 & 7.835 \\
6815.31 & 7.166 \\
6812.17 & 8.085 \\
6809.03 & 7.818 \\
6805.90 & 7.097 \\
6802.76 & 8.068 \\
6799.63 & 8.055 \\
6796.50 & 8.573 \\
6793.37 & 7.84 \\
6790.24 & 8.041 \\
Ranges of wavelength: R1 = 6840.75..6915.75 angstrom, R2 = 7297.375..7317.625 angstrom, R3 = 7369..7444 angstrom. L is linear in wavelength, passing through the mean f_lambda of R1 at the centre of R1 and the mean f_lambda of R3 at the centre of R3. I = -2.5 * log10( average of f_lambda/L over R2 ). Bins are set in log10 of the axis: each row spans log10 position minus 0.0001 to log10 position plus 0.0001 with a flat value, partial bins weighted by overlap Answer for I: 0.04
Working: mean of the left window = 8.06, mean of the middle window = 7.72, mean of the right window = 7.99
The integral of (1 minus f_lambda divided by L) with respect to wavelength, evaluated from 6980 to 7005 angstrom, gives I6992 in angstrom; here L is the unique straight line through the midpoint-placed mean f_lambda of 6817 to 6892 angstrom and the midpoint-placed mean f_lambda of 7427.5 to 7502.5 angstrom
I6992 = 0.4 angstrom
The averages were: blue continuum 8.12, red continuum 9.07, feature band 8.2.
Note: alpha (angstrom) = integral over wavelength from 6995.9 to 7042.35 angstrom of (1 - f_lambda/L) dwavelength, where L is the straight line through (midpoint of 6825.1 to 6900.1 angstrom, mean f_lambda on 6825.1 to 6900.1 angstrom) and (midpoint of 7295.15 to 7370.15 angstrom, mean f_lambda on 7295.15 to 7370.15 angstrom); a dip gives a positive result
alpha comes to 1.33 angstrom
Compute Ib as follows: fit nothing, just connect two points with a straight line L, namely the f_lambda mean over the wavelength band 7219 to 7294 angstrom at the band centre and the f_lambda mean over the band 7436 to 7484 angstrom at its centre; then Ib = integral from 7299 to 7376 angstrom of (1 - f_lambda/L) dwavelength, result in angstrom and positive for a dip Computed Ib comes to 3.00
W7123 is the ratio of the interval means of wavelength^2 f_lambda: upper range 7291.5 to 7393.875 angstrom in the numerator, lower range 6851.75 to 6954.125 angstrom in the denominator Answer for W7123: 1.13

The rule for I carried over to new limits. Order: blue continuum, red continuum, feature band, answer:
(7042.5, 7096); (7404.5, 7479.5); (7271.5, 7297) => 0.049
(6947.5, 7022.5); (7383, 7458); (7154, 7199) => 0.019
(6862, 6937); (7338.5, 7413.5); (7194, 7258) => 0.015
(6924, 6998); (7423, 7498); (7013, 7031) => 0.079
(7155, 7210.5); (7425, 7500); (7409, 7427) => 0.125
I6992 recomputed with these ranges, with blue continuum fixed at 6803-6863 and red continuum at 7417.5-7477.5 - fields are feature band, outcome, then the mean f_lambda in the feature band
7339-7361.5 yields 1.8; 8.02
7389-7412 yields 2.7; 7.79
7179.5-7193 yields 1.2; 7.72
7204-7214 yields 0.9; 7.75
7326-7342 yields 0.7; 8.32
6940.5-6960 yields 0.6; 7.9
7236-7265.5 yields 2.7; 7.8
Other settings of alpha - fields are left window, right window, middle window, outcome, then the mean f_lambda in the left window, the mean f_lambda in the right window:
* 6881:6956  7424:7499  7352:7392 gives 4.0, 8.02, 9.06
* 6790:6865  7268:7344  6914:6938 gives -0.1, 8.01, 8.02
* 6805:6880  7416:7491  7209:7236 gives 1.5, 8.04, 8.67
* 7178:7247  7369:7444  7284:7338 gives -0.2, 7.86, 7.99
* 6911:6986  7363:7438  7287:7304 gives -0.1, 8.08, 7.96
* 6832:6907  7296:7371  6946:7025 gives 0.8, 8.08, 7.99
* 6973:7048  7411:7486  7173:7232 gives 2.4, 7.96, 8.64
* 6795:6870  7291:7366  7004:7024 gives 1.3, 8.06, 8.01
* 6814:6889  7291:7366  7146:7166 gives 0.5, 8.08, 8.01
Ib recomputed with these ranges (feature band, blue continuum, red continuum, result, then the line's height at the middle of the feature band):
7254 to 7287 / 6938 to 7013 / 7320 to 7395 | 0.4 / 8.06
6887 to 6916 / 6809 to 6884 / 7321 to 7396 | 0.1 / 8.06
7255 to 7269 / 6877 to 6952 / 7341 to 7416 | 0.0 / 7.94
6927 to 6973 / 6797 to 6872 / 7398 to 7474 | 0.5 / 8.15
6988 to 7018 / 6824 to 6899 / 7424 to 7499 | 1.7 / 8.34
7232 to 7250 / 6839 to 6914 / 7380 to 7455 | 0.6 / 8.04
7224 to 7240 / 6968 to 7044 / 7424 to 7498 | 0.9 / 8.48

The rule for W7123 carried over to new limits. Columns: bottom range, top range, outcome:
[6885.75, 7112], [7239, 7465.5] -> 1.12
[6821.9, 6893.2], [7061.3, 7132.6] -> 1.02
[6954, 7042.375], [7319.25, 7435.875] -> 1.11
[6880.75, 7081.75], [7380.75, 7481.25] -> 1.20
